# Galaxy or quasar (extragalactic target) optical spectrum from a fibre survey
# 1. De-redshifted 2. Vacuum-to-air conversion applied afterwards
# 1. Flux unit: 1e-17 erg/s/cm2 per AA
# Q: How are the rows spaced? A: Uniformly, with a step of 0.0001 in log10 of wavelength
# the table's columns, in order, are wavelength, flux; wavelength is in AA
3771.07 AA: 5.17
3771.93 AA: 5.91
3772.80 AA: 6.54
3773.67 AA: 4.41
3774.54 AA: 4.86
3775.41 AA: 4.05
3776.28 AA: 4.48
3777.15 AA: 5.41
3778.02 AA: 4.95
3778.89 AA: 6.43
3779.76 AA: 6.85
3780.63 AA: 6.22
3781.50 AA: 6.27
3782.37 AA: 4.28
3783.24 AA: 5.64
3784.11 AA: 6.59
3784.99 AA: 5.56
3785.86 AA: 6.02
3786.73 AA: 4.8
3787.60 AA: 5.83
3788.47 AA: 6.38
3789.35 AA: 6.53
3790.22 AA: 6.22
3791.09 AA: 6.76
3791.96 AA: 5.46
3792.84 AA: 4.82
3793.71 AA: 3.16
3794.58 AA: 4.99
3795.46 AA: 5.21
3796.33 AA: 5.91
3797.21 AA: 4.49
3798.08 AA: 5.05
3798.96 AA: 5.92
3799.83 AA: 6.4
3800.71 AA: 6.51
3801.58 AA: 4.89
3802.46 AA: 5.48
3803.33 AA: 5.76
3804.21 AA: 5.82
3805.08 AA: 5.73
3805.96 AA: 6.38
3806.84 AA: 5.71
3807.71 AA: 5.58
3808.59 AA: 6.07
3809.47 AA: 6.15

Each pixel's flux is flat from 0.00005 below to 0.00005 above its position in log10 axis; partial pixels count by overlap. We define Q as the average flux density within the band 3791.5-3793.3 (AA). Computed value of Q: 5.13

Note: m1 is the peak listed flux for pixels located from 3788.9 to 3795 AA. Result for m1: 6.76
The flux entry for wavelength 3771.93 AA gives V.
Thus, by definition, 5.91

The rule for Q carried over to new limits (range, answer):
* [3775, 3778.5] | 4.75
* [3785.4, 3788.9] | 5.77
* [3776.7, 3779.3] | 5.58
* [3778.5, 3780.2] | 6.65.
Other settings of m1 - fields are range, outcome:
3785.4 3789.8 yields 6.53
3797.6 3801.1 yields 6.51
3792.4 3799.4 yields 5.92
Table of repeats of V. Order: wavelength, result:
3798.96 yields 5.92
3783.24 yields 5.64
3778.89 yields 6.43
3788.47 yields 6.38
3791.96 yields 5.46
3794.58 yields 4.99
